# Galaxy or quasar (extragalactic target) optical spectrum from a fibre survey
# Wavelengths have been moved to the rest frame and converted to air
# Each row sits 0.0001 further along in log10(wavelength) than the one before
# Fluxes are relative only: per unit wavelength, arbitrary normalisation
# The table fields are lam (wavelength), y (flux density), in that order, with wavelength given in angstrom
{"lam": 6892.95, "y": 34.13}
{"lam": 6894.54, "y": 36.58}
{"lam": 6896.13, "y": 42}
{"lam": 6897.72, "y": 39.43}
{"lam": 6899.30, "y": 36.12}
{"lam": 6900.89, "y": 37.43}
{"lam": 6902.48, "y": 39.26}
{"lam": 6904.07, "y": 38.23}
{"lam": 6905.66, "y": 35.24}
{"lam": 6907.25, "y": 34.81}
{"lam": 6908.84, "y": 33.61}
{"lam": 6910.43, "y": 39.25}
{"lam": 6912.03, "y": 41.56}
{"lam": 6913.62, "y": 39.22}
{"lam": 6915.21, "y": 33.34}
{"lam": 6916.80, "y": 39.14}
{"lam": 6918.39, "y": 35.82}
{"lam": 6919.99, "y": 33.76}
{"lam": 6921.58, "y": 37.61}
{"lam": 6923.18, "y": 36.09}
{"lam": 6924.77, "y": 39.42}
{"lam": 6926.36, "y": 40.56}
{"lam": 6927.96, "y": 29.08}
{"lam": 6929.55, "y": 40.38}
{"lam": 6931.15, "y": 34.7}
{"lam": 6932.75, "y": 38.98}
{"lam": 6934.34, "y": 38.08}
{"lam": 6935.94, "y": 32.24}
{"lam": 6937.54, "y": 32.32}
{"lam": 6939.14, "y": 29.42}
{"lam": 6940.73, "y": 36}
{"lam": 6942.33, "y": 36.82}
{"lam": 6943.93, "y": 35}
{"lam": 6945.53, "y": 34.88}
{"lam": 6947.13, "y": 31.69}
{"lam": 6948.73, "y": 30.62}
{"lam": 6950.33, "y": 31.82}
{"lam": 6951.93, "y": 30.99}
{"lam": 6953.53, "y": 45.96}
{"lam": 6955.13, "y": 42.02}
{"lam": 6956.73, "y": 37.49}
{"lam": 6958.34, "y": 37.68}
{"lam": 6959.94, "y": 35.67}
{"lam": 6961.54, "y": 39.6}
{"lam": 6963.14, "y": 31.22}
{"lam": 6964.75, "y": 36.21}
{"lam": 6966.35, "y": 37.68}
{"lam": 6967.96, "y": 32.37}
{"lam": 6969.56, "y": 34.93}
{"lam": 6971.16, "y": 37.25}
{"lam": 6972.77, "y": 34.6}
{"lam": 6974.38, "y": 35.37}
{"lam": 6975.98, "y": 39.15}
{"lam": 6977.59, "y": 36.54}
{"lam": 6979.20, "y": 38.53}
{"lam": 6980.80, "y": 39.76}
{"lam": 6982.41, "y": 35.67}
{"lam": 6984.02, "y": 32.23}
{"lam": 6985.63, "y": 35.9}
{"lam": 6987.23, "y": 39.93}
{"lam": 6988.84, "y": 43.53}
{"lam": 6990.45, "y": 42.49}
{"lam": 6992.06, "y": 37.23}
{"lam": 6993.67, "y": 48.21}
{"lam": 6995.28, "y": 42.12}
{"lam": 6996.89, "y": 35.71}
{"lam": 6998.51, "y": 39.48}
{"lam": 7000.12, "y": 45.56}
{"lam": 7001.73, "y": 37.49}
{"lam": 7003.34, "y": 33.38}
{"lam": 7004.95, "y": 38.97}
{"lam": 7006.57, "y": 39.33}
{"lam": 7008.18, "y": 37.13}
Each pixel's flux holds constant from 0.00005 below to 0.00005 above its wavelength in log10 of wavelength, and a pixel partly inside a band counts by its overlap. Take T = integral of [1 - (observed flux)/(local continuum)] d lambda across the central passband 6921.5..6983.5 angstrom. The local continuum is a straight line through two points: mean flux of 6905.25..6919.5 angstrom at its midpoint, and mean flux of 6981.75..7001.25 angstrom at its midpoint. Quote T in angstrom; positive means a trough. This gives 3.85 angstrom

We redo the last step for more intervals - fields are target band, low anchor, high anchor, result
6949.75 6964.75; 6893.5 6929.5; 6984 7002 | 0.8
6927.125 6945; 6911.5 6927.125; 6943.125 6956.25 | 0.8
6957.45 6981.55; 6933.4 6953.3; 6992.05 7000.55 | 0.7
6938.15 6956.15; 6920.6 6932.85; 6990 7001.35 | 1.5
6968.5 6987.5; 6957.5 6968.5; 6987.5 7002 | 1.0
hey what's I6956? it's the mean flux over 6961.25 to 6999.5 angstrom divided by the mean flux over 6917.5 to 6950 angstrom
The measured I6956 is 1.1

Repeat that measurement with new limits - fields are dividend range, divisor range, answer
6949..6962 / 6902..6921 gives 1.01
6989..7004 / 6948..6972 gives 1.12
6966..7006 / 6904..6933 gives 1.04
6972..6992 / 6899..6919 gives 1.02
